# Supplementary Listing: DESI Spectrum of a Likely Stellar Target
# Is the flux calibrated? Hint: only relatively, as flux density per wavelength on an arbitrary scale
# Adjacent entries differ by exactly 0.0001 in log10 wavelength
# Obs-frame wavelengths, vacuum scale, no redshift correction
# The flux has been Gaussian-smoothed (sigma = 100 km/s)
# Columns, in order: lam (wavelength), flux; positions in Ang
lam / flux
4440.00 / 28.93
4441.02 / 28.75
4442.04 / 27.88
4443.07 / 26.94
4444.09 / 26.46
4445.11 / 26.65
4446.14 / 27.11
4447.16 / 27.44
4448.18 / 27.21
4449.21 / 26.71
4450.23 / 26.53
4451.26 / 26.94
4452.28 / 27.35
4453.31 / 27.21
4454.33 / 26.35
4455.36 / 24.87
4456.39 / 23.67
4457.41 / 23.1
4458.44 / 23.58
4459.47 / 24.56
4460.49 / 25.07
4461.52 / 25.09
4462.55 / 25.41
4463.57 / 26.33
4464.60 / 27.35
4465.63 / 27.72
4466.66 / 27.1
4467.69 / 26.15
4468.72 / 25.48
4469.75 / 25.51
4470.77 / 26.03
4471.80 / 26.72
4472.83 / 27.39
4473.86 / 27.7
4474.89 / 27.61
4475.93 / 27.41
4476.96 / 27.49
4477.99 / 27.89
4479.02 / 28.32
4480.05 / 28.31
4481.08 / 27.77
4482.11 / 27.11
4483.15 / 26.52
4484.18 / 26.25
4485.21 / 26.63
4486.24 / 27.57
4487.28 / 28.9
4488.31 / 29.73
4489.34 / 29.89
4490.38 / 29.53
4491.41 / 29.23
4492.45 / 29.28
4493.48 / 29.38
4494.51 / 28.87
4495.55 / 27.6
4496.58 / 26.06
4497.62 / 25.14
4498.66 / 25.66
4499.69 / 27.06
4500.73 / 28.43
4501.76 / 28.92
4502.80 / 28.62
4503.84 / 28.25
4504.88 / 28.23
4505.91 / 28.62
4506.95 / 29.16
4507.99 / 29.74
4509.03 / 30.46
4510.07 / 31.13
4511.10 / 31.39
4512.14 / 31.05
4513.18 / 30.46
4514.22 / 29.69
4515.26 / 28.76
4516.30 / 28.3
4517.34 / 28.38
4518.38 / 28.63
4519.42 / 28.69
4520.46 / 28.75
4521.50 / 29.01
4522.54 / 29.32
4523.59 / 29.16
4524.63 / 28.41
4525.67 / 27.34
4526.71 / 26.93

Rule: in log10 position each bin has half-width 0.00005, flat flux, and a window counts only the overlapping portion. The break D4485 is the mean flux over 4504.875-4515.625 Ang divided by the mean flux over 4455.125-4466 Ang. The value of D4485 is 1.2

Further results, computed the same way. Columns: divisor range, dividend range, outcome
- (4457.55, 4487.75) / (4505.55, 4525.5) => 1.10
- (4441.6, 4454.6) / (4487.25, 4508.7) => 1.05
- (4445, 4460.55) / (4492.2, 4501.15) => 1.06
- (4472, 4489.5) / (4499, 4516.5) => 1.06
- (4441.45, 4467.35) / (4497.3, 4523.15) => 1.10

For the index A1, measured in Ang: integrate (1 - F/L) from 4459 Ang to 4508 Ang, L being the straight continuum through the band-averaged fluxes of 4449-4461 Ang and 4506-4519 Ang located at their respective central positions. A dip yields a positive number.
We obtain 0.2 Ang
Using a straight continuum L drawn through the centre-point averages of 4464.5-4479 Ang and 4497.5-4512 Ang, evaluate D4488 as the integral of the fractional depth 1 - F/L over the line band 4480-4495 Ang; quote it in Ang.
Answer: -0.3 Ang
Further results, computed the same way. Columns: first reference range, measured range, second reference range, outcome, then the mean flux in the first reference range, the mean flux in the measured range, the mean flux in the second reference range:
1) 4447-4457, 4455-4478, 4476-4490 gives 0.90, 26.4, 26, 27.9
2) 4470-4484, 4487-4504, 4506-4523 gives 0.09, 27.3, 28.3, 29.5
